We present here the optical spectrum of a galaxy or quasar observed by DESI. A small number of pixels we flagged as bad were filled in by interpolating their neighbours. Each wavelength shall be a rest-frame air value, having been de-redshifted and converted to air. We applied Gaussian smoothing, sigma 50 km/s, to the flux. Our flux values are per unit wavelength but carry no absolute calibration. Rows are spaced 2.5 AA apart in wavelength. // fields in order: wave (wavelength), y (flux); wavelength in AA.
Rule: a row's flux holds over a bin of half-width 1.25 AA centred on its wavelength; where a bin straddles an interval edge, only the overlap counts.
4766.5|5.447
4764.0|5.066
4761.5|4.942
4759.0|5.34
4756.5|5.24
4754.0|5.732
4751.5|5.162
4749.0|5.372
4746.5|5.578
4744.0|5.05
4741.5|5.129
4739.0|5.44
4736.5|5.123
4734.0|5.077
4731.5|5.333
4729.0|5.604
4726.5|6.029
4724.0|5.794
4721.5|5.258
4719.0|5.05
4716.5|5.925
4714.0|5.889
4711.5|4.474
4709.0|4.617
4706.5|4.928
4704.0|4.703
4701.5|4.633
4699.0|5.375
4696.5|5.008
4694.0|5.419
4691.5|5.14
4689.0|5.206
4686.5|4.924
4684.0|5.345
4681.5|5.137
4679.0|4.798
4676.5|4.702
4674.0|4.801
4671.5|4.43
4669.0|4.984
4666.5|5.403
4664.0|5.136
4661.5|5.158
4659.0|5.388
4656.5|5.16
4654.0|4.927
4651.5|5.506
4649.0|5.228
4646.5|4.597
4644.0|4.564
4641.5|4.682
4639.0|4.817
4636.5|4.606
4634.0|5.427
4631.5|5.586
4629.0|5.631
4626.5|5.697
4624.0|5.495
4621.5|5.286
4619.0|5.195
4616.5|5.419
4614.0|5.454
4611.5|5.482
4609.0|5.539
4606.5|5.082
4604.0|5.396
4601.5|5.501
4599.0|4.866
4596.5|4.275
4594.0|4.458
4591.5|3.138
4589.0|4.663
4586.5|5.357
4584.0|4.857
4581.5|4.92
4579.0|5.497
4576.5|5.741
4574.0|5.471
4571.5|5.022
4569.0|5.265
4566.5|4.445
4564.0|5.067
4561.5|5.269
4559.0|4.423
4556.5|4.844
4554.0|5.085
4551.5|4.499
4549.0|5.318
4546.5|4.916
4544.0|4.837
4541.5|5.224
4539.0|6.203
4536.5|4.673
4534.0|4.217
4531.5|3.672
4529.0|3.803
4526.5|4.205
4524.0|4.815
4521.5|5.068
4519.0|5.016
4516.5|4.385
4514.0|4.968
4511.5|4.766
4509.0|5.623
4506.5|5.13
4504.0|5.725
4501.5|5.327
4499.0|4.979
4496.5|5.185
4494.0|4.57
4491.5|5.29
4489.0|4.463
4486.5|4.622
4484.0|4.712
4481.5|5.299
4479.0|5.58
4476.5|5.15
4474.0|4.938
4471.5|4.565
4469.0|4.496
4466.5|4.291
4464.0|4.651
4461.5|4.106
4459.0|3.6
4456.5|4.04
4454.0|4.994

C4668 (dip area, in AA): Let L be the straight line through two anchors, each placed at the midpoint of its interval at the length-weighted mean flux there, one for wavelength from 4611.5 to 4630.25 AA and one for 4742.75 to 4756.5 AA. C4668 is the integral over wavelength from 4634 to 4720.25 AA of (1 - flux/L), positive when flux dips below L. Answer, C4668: 6.2 AA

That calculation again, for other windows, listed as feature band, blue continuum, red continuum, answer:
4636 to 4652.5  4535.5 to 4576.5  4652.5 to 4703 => 0.64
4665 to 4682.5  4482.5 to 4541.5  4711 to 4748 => 1.22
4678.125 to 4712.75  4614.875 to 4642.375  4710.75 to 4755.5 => 2.40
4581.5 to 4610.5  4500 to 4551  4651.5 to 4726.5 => 0.86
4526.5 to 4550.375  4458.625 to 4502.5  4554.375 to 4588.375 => 1.18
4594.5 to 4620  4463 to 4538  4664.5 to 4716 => -1.42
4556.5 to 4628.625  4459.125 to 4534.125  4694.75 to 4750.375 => -1.54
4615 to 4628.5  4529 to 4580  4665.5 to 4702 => -1.19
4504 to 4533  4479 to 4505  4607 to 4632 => 2.29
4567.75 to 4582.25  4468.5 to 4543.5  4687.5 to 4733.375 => -0.94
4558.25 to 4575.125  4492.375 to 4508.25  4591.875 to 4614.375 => 0.23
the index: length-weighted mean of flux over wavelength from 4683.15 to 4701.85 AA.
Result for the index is 5.15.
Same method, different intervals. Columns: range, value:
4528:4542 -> 4.62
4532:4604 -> 4.93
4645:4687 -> 5.04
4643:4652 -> 4.94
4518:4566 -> 4.79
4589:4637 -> 5.13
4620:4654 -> 5.15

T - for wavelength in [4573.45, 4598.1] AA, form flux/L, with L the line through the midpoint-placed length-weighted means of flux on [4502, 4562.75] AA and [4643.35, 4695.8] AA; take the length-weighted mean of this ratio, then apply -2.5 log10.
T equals 0.03 mag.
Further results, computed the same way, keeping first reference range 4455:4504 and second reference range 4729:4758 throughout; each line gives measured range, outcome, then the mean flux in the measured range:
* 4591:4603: 0.10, 4.55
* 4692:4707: 0.04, 5.02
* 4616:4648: -0.02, 5.15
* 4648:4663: -0.02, 5.23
